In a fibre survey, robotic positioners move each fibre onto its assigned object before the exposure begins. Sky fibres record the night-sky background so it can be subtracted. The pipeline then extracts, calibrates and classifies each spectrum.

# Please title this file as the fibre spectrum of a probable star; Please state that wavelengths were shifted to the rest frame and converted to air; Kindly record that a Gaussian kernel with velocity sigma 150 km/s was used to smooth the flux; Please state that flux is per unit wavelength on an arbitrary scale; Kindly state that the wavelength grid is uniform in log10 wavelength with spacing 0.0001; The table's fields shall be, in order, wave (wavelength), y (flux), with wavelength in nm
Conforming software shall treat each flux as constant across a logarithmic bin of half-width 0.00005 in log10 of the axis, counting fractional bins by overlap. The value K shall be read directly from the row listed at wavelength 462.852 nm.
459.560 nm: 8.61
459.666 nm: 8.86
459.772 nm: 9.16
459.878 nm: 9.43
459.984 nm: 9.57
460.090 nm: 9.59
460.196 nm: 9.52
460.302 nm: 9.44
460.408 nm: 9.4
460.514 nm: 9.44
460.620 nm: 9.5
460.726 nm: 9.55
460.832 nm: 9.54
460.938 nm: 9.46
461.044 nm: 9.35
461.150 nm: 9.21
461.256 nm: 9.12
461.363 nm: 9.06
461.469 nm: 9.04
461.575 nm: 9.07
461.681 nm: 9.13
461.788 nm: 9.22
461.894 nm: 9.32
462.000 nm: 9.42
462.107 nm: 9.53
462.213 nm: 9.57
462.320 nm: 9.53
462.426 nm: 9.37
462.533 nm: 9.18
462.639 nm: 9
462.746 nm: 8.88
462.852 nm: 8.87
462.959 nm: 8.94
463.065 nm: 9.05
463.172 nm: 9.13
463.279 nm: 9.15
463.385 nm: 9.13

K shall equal 8.87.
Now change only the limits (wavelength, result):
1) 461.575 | 9.07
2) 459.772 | 9.16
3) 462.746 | 8.88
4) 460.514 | 9.44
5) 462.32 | 9.53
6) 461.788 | 9.22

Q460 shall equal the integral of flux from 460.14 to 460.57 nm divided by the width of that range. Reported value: 9.45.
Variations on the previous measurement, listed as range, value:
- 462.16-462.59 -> 9.41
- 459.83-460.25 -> 9.52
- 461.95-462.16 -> 9.46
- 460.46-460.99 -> 9.5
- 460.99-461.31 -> 9.22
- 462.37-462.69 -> 9.2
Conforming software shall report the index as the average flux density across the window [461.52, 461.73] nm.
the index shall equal 9.12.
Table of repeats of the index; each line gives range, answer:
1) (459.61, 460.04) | 9.24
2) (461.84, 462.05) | 9.4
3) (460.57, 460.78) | 9.53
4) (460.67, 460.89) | 9.56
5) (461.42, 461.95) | 9.17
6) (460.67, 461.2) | 9.43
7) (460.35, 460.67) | 9.45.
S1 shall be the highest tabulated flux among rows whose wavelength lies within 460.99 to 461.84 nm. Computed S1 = 9.35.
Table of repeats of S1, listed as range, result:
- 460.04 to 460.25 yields 9.59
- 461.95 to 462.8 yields 9.57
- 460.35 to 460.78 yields 9.55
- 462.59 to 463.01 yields 9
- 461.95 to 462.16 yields 9.53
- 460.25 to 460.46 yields 9.44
